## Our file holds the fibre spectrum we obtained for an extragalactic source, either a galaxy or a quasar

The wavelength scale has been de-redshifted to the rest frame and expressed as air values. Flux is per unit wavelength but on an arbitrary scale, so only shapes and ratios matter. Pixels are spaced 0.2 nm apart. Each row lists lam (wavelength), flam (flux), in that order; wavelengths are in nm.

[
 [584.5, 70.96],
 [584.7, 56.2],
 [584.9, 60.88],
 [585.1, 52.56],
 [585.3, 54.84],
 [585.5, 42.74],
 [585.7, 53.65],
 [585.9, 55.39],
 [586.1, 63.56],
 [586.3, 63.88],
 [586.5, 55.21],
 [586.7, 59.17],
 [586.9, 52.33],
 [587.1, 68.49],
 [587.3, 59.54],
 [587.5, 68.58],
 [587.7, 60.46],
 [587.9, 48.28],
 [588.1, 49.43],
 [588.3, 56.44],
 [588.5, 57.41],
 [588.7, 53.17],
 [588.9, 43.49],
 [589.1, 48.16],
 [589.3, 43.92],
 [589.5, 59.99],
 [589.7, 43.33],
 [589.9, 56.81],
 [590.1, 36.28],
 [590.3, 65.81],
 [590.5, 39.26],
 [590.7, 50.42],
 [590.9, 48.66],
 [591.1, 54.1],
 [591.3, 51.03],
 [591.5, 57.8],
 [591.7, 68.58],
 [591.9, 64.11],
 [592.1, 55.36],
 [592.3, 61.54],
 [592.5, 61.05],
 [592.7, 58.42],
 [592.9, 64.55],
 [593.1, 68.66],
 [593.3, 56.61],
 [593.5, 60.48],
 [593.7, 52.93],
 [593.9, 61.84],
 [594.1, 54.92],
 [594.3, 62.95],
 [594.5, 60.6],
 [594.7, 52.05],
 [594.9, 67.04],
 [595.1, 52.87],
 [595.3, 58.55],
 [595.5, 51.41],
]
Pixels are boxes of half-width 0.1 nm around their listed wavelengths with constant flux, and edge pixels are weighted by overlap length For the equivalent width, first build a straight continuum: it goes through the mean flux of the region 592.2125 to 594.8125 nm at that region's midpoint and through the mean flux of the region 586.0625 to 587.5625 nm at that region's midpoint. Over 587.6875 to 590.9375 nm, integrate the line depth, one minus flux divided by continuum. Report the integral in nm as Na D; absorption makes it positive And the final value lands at 0.54 nm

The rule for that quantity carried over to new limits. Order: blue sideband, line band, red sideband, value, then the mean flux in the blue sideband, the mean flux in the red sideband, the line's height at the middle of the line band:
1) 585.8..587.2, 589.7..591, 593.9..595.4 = 0.223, 59.7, 58.7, 59.2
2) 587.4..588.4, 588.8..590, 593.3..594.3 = 0.162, 56.6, 58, 57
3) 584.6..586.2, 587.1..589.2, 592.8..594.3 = 0.057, 55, 60.2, 56.7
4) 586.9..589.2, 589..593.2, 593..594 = 0.222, 55.6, 60.1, 58.1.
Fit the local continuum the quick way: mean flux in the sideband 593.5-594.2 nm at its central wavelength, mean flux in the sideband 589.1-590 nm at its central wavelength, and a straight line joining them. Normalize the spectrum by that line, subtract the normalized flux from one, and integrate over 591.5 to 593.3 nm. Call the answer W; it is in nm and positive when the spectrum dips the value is -0.24 nm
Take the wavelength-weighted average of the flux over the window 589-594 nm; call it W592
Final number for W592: 55.6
